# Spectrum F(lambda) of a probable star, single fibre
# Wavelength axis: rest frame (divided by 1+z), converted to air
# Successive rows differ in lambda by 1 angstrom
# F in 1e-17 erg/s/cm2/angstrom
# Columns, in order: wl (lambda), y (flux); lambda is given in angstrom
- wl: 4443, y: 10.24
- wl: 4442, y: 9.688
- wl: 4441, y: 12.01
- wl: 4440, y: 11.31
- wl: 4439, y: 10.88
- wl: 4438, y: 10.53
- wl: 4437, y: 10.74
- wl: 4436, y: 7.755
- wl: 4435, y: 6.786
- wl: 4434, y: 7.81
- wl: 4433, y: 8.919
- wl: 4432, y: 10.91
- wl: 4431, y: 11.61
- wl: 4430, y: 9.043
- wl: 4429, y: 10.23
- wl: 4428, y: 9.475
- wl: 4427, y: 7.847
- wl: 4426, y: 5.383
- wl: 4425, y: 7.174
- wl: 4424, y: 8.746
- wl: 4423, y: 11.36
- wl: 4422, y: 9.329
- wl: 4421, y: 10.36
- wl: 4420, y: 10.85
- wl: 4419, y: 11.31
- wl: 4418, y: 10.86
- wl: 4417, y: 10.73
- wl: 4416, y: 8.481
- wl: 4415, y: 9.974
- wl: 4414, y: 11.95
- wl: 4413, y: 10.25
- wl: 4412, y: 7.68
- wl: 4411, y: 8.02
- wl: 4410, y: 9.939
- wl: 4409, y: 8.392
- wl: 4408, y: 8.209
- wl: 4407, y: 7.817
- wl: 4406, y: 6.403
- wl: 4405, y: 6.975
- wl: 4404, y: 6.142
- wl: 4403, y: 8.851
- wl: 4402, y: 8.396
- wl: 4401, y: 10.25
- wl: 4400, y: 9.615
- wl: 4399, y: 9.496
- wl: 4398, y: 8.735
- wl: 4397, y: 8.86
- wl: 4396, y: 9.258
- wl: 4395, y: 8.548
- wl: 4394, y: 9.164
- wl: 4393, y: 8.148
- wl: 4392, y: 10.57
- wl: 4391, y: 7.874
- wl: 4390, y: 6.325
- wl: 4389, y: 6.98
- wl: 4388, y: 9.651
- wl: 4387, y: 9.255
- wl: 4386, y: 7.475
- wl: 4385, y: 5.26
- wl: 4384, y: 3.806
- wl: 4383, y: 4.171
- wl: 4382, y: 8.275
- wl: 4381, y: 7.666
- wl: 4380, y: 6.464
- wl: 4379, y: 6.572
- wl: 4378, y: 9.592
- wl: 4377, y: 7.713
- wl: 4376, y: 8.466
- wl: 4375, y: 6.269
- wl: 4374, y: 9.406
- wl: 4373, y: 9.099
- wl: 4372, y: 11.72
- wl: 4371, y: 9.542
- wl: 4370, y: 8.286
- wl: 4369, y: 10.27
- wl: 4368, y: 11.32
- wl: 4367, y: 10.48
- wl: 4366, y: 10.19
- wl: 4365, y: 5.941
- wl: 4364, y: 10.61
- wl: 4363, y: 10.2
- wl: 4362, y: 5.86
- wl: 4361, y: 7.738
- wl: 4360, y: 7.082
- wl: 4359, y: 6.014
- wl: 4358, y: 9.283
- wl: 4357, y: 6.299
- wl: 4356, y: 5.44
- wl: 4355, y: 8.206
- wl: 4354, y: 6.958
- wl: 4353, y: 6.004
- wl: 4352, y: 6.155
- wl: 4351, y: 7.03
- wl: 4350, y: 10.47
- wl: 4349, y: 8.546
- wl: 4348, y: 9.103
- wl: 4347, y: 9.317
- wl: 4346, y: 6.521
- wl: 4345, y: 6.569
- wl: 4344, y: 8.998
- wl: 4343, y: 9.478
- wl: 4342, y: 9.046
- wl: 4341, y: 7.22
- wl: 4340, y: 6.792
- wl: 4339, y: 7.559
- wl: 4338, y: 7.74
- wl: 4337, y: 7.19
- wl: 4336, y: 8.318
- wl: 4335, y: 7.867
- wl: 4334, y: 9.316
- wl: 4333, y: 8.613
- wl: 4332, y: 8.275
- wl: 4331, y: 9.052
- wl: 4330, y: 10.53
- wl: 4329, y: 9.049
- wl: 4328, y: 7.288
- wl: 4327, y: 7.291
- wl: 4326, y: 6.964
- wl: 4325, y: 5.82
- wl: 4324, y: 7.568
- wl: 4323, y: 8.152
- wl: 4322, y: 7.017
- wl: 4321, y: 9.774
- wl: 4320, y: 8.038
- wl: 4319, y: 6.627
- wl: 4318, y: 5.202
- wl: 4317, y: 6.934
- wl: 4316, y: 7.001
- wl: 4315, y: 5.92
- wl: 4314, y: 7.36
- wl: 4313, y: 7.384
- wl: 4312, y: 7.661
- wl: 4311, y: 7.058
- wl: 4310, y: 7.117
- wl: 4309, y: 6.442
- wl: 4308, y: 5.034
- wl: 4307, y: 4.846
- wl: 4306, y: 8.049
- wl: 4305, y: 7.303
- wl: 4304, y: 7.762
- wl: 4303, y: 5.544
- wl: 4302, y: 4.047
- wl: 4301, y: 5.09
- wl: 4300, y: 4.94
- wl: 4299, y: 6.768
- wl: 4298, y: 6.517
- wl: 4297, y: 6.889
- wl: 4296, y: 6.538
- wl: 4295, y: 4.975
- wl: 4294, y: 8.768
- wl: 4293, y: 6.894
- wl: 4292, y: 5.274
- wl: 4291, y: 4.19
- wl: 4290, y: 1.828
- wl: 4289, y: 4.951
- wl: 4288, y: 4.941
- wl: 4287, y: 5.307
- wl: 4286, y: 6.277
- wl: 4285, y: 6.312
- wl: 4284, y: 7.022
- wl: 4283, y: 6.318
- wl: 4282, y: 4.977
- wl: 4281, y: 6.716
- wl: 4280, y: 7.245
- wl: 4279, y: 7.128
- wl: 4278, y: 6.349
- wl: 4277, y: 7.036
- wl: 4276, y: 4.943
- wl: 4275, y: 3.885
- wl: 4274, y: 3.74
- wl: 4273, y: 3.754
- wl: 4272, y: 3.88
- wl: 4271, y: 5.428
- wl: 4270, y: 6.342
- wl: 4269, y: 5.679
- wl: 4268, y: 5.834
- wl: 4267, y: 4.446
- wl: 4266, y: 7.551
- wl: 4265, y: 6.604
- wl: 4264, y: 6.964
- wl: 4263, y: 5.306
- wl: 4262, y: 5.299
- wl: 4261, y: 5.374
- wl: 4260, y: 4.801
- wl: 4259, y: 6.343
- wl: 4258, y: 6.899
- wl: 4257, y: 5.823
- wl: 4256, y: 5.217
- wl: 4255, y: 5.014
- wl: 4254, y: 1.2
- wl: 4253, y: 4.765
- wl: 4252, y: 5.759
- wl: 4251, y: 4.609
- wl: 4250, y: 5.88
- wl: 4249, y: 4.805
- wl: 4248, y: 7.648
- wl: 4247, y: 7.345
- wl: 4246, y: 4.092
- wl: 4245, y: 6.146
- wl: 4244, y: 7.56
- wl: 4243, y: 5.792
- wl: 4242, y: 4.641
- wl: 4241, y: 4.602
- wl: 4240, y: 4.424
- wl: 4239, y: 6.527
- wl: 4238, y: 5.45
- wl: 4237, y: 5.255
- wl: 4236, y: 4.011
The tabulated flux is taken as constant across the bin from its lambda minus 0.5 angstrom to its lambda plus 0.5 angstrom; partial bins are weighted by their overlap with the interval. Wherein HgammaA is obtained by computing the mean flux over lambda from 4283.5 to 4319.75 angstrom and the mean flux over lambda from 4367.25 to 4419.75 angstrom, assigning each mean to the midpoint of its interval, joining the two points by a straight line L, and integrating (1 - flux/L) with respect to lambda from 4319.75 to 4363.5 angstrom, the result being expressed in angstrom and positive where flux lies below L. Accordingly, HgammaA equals -4.2 angstrom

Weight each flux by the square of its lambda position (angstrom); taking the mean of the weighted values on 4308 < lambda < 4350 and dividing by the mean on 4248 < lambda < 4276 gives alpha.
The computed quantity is 1.5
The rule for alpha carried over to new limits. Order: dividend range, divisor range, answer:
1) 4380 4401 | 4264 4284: 1.47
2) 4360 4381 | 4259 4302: 1.60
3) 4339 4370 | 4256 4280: 1.49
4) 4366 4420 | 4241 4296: 1.63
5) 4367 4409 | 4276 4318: 1.39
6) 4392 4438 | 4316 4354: 1.20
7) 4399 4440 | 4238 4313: 1.70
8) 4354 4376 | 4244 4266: 1.59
